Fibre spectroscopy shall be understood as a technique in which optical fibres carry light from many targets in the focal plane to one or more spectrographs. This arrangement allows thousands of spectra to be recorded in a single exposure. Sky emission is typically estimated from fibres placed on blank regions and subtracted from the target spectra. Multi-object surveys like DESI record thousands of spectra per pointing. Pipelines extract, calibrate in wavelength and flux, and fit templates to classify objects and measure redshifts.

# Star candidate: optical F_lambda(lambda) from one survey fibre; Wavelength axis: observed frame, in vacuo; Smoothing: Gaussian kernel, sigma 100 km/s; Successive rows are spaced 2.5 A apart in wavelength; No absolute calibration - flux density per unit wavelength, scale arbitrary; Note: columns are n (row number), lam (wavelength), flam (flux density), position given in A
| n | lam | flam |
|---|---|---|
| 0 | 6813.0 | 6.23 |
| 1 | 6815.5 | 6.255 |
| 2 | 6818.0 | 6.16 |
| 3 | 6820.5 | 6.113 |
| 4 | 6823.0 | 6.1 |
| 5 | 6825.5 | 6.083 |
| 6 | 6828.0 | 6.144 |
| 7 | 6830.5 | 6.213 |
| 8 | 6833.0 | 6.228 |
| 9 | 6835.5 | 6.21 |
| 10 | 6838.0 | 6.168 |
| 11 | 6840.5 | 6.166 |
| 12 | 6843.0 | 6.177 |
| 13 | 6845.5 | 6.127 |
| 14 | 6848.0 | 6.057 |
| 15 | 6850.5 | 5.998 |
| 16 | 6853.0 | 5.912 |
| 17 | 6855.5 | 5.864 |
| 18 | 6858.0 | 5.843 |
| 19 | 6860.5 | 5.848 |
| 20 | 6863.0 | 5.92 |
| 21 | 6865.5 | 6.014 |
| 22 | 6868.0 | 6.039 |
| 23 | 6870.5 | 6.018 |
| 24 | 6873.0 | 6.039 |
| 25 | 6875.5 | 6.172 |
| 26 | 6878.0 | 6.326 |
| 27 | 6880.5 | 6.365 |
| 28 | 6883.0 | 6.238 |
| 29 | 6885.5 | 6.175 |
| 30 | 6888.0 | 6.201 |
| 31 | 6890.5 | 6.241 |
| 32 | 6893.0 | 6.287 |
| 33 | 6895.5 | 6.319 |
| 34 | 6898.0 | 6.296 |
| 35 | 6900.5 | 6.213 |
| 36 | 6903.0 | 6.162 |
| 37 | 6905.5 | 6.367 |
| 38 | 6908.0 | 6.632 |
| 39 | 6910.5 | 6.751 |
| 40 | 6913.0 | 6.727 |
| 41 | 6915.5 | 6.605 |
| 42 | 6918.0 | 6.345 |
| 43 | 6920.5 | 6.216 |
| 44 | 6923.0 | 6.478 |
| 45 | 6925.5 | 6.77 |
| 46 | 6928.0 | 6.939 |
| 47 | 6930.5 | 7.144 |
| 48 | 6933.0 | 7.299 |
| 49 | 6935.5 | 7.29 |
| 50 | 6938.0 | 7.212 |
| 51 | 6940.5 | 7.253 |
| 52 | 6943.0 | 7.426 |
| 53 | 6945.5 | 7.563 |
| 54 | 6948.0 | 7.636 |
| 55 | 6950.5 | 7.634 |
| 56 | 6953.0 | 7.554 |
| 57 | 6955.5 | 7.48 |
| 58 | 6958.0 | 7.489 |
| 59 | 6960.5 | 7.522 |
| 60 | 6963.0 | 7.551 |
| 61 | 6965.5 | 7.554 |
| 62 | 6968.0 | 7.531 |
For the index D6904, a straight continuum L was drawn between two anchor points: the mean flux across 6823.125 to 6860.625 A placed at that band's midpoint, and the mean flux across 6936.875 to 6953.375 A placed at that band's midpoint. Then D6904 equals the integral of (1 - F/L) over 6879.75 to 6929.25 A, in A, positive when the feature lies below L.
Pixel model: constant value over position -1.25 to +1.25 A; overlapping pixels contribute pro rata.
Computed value 3.59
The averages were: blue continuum 6.08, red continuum 7.47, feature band 6.42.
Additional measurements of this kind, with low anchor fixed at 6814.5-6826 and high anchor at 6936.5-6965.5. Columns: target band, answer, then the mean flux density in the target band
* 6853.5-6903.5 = 4.6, 6.13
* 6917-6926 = 0.9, 6.43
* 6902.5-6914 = 0.8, 6.55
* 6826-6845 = 0.4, 6.18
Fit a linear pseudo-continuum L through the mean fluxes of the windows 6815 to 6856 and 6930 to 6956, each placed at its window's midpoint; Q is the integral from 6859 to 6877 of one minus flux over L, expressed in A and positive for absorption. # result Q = 1.39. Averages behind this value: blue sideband 6.12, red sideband 7.41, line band 6.01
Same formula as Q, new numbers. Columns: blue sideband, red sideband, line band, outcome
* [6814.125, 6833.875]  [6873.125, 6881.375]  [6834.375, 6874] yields 1.19 A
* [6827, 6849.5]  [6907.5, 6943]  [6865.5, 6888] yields 1.07 A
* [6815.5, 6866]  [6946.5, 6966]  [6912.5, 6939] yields 1.28 A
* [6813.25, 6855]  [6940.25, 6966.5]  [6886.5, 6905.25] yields 1.64 A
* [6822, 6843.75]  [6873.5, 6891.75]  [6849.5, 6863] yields 0.67 A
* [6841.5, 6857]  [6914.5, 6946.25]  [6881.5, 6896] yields 0.53 A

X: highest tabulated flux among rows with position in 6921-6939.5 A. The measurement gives 7.299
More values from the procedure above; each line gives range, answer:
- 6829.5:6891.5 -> 6.365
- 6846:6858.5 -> 6.057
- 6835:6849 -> 6.21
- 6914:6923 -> 6.605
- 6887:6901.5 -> 6.319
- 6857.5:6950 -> 7.636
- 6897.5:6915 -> 6.751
